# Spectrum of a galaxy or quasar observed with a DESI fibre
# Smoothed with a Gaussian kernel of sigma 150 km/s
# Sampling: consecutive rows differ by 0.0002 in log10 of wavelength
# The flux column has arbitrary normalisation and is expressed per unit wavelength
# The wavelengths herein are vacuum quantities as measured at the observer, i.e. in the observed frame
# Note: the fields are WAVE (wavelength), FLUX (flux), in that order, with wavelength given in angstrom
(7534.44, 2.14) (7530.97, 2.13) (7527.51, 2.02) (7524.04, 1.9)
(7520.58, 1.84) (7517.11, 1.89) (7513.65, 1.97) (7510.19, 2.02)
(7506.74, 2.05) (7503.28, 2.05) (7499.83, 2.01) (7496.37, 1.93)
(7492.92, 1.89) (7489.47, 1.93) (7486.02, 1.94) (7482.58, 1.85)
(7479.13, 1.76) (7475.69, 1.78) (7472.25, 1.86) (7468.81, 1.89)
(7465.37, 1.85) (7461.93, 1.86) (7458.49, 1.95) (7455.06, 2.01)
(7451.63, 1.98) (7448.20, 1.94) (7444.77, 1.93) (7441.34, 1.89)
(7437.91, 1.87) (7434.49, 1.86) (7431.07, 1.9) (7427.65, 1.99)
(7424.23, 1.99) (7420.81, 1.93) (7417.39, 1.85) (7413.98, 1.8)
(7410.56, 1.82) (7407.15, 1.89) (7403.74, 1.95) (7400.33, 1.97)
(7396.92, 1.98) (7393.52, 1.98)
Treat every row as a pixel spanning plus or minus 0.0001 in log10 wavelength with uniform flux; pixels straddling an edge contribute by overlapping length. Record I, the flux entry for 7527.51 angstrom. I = 2.02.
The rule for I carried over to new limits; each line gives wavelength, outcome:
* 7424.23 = 1.99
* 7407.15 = 1.89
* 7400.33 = 1.97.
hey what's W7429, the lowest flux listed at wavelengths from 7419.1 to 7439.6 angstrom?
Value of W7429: 1.86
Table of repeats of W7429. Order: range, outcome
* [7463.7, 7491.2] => 1.76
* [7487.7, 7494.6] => 1.89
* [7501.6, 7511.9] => 2.02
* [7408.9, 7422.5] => 1.8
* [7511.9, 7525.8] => 1.84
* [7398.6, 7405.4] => 1.95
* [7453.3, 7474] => 1.85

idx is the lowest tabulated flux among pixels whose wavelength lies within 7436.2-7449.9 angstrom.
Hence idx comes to 1.87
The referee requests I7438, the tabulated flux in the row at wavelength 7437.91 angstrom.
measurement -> 1.87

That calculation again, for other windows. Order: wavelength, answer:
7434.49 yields 1.86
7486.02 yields 1.94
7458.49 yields 1.95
